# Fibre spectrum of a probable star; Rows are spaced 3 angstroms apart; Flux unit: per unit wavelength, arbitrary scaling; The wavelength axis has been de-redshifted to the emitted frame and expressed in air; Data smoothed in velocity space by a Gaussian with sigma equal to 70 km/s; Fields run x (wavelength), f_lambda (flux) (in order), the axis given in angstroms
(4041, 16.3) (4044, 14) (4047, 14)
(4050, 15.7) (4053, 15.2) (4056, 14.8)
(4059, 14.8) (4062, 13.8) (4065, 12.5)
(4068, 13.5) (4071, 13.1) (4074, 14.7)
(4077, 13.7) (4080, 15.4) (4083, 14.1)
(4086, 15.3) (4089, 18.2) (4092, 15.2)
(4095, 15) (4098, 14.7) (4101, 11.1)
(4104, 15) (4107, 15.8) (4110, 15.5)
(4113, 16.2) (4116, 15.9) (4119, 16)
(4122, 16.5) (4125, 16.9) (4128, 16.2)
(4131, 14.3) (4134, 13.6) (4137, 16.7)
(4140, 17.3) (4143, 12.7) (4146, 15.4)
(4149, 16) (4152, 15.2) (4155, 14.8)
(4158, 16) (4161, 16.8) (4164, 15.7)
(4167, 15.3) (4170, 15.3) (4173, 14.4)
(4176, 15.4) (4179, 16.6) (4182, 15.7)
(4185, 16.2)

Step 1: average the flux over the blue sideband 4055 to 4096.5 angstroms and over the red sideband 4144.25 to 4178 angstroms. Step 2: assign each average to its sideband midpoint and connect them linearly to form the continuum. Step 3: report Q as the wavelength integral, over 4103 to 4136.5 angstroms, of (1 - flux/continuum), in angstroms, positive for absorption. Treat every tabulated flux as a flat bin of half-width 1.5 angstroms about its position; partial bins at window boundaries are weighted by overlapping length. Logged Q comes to -1.4 angstroms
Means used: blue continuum 14.6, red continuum 15.5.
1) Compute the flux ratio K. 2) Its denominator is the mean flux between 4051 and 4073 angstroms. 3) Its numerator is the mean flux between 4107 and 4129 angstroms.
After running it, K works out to 1.15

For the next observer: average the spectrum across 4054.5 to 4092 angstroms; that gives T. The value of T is 14.5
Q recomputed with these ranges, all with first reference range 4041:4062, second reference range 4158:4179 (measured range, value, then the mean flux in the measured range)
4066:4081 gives 1.0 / 14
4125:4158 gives 0.2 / 15.3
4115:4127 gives -0.8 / 16.3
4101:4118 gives -0.1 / 15.3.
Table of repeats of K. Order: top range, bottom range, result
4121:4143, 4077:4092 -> 1.01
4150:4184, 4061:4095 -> 1.07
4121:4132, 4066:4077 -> 1.17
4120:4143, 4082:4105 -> 1.06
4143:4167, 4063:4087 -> 1.11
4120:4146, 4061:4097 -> 1.07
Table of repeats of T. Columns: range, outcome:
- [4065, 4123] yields 14.9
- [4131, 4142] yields 15.5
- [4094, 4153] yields 15.3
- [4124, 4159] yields 15.4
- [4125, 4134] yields 15.2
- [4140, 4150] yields 15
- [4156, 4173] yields 15.7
